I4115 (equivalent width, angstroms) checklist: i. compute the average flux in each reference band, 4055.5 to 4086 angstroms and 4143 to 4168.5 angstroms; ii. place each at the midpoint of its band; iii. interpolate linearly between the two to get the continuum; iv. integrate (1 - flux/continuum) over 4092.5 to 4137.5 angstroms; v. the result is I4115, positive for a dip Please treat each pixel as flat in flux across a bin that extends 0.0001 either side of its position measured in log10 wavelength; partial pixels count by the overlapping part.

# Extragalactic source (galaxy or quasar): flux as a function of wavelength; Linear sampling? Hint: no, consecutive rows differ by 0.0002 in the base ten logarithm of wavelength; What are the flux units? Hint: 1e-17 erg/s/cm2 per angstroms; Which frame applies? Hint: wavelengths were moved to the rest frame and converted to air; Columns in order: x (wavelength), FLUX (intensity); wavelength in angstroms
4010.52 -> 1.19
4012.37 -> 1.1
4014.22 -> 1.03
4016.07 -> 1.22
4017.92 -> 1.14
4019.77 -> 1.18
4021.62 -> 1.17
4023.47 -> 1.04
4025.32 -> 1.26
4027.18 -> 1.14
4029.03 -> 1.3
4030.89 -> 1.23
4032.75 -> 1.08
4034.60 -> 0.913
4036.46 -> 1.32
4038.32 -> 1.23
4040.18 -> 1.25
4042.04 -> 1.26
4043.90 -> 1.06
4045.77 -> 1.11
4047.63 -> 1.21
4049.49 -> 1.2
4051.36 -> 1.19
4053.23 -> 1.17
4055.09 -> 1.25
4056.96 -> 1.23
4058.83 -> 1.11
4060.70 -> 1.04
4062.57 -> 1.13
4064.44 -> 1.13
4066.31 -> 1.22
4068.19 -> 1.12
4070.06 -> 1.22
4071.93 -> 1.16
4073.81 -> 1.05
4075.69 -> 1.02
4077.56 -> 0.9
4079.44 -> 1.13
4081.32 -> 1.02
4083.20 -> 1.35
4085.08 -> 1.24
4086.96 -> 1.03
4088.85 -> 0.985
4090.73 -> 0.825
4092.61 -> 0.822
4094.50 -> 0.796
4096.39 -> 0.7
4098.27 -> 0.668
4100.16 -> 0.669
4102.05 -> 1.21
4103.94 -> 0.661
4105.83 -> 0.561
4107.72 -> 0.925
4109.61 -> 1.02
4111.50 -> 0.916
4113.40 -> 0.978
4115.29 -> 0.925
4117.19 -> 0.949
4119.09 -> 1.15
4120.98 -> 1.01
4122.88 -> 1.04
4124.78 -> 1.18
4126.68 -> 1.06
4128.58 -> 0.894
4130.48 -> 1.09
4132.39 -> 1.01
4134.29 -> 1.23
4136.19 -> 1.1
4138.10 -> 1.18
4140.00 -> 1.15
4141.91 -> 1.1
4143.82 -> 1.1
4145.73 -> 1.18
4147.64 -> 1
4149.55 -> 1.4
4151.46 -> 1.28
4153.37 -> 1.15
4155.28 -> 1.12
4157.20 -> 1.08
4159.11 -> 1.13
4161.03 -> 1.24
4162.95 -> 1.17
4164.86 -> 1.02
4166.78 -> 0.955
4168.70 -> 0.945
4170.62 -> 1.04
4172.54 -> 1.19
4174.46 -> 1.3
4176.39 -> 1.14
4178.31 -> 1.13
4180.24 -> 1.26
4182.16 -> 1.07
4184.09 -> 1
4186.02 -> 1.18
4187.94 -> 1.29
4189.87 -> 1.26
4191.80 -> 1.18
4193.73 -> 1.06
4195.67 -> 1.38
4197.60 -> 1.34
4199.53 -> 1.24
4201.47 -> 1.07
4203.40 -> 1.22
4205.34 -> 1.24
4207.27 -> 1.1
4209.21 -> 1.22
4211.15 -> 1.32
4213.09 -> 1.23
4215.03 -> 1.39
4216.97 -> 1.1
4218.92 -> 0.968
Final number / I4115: 7.5 angstroms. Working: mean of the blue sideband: 1.13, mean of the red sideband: 1.13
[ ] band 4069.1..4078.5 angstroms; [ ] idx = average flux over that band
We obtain 1.07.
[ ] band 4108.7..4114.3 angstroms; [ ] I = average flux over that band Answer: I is 0.97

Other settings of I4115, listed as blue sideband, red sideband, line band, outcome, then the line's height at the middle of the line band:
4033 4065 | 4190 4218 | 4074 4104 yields 5.81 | 1.18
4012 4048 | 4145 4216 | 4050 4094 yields 2.52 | 1.17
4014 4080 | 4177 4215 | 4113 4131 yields 2.30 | 1.18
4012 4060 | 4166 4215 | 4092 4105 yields 4.28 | 1.17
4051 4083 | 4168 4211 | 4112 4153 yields 2.16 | 1.16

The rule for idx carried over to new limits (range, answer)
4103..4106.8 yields 0.613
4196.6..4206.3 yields 1.22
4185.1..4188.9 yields 1.24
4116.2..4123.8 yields 1.04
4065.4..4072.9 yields 1.18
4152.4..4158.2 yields 1.12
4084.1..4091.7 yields 1.02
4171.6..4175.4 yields 1.25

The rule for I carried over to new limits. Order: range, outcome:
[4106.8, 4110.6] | 0.973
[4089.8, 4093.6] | 0.823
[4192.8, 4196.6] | 1.22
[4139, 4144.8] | 1.12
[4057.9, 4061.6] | 1.08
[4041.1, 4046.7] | 1.14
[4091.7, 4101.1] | 0.73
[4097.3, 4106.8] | 0.754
